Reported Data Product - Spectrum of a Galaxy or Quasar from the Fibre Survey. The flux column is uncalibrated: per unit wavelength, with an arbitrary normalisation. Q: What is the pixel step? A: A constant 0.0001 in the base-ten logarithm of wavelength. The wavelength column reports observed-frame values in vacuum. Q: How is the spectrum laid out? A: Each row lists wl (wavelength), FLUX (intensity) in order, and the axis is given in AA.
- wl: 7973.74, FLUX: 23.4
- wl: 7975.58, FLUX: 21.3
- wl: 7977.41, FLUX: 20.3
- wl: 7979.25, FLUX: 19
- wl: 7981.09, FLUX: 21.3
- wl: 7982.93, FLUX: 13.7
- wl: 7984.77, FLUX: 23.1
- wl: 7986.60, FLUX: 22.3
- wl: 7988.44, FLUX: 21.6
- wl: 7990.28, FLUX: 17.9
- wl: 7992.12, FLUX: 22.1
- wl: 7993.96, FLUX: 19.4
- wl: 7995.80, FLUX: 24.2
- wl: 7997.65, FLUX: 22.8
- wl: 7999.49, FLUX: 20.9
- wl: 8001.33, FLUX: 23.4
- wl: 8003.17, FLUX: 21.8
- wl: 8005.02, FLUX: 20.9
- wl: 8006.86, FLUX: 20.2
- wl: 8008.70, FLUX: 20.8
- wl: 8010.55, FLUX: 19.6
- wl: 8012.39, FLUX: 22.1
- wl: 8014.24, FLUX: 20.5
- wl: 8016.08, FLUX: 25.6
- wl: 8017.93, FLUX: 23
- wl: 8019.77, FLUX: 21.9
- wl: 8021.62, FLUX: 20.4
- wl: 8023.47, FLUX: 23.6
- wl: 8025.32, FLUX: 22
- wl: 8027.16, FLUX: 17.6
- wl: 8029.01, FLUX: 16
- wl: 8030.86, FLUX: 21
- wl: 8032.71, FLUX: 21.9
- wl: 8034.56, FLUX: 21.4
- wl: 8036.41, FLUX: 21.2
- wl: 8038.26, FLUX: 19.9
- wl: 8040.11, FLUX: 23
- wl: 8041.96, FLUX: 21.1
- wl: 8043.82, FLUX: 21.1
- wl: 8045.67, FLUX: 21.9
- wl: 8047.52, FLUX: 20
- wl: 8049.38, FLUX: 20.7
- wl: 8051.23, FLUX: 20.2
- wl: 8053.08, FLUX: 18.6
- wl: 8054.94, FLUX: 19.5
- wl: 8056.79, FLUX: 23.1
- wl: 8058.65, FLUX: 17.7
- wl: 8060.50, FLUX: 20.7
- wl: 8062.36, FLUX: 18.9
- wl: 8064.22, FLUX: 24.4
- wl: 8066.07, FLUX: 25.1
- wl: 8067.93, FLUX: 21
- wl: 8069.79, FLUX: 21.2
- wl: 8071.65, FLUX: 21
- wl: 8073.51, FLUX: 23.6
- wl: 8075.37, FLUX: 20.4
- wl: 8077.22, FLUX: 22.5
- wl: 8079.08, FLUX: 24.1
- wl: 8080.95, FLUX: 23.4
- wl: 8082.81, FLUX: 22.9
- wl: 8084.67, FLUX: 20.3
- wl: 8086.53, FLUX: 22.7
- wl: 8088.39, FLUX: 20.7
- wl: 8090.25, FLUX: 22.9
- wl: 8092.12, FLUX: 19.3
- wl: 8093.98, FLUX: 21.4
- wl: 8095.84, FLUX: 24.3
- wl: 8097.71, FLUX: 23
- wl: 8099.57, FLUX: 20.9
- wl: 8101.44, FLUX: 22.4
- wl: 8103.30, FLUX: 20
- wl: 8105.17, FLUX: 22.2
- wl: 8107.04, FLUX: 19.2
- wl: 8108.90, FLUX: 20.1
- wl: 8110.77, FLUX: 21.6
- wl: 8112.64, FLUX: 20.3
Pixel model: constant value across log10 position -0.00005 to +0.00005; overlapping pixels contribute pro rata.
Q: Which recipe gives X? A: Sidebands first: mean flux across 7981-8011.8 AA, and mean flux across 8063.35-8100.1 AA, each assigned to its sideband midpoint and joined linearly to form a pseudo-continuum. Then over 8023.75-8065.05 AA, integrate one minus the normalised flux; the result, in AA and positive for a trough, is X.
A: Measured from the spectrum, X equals 2.1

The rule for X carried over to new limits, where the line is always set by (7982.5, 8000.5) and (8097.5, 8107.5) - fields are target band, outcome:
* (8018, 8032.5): 0.3 AA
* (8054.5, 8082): -0.8 AA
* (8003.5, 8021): -0.5 AA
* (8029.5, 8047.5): -0.1 AA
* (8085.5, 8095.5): -0.2 AA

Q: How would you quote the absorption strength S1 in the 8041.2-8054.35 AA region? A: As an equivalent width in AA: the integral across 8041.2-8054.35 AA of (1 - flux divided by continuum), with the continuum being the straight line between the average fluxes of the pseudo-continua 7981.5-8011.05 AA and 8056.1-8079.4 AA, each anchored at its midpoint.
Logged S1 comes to 0.6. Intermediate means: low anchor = 20.9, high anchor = 21.8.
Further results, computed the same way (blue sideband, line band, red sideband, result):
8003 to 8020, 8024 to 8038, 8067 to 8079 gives 0.93 AA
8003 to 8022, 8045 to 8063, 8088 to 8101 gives 1.31 AA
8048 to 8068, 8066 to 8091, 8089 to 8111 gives -1.21 AA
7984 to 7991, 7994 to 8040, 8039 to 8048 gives 0.07 AA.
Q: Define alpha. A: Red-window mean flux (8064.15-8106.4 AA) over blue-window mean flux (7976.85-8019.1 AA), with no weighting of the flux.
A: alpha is 1.0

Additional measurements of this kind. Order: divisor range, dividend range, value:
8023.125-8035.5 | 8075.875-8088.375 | 1.10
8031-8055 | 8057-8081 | 1.05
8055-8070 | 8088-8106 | 1.02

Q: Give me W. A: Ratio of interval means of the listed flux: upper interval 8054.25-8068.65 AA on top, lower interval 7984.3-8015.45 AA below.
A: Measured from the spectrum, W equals 1.00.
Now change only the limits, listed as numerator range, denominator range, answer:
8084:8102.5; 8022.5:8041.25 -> 1.05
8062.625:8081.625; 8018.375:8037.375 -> 1.08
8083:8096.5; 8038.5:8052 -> 1.03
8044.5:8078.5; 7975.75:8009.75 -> 1.01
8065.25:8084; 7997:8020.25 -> 1.03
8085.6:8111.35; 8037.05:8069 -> 1.02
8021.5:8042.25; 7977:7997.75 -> 1.01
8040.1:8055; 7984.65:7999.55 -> 0.96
